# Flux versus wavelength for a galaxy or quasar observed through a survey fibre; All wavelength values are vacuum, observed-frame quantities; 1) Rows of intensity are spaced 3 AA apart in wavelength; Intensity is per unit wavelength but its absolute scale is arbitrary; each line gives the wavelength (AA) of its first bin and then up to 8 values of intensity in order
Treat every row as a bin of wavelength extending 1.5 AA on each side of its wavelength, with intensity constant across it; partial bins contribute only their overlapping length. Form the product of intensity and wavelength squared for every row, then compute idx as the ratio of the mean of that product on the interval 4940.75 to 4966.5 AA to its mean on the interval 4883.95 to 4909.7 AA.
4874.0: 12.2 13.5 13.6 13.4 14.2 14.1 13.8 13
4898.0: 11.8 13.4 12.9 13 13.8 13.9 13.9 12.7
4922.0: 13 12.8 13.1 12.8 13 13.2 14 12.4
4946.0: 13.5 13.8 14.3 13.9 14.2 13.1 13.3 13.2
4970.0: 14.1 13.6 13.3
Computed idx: 1.04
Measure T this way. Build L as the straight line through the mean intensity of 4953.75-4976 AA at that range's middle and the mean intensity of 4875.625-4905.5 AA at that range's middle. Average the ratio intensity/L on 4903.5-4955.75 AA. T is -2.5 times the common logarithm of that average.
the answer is 0.013 mag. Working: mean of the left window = 13.4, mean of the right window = 13.6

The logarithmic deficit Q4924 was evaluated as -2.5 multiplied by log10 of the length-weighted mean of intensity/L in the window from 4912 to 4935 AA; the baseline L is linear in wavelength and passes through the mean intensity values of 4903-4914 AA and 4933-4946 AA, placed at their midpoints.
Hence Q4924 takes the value 0.01 mag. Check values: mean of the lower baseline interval 13.4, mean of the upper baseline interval 13.2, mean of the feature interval 13.1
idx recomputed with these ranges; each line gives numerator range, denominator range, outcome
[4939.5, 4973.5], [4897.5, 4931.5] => 1.05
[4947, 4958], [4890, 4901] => 1.10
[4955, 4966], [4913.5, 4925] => 1.04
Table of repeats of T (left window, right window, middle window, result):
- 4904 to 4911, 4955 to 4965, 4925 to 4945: 0.03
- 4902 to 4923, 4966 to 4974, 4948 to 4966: -0.01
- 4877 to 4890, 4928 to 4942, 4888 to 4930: 0.02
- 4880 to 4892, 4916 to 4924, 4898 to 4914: 0.01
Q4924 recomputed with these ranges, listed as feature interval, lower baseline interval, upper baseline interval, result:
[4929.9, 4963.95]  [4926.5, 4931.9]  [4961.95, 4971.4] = -0.020 mag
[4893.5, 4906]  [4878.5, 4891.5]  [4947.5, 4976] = 0.083 mag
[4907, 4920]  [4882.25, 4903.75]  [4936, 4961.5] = -0.007 mag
